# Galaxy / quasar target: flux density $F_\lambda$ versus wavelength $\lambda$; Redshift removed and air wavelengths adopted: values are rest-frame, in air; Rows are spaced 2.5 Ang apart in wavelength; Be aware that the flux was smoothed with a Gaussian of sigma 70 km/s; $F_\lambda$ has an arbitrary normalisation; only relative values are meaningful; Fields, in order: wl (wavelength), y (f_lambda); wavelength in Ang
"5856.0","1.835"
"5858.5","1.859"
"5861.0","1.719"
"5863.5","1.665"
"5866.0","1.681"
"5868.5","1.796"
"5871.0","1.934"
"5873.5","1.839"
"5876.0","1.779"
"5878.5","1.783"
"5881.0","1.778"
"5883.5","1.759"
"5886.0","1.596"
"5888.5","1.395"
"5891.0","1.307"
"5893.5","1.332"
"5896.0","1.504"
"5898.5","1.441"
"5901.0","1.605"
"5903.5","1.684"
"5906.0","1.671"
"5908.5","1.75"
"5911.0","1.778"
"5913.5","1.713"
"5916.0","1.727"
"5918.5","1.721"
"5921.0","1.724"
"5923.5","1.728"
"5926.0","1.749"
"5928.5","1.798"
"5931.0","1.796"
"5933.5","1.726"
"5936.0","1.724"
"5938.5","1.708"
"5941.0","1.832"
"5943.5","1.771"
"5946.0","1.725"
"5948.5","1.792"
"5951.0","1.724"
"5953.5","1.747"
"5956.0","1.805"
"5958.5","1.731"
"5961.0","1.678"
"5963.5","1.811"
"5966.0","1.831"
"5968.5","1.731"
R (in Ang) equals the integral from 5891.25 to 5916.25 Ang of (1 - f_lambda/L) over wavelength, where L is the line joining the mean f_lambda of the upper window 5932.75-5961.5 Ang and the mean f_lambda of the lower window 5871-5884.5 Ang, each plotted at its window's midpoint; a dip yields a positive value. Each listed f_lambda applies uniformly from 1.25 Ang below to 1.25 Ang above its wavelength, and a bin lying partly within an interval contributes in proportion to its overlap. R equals 2.5 Ang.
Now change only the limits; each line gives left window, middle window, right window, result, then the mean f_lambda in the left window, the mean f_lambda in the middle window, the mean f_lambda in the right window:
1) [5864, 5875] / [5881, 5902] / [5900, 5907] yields 2.45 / 1.8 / 1.51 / 1.65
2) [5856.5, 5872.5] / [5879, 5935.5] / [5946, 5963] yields 3.59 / 1.78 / 1.65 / 1.75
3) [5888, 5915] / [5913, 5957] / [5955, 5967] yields -1.84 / 1.57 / 1.75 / 1.77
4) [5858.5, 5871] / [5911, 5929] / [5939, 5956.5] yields 0.25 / 1.75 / 1.74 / 1.77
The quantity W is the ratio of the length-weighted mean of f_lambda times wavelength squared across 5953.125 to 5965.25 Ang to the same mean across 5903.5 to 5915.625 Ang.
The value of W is 1.0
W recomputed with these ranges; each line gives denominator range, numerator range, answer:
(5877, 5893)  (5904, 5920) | 1.09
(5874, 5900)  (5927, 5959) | 1.14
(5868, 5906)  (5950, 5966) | 1.10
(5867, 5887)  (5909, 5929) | 0.99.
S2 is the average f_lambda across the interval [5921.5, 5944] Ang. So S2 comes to 1.76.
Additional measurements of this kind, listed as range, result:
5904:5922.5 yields 1.72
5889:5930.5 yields 1.64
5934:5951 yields 1.75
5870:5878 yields 1.84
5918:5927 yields 1.73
